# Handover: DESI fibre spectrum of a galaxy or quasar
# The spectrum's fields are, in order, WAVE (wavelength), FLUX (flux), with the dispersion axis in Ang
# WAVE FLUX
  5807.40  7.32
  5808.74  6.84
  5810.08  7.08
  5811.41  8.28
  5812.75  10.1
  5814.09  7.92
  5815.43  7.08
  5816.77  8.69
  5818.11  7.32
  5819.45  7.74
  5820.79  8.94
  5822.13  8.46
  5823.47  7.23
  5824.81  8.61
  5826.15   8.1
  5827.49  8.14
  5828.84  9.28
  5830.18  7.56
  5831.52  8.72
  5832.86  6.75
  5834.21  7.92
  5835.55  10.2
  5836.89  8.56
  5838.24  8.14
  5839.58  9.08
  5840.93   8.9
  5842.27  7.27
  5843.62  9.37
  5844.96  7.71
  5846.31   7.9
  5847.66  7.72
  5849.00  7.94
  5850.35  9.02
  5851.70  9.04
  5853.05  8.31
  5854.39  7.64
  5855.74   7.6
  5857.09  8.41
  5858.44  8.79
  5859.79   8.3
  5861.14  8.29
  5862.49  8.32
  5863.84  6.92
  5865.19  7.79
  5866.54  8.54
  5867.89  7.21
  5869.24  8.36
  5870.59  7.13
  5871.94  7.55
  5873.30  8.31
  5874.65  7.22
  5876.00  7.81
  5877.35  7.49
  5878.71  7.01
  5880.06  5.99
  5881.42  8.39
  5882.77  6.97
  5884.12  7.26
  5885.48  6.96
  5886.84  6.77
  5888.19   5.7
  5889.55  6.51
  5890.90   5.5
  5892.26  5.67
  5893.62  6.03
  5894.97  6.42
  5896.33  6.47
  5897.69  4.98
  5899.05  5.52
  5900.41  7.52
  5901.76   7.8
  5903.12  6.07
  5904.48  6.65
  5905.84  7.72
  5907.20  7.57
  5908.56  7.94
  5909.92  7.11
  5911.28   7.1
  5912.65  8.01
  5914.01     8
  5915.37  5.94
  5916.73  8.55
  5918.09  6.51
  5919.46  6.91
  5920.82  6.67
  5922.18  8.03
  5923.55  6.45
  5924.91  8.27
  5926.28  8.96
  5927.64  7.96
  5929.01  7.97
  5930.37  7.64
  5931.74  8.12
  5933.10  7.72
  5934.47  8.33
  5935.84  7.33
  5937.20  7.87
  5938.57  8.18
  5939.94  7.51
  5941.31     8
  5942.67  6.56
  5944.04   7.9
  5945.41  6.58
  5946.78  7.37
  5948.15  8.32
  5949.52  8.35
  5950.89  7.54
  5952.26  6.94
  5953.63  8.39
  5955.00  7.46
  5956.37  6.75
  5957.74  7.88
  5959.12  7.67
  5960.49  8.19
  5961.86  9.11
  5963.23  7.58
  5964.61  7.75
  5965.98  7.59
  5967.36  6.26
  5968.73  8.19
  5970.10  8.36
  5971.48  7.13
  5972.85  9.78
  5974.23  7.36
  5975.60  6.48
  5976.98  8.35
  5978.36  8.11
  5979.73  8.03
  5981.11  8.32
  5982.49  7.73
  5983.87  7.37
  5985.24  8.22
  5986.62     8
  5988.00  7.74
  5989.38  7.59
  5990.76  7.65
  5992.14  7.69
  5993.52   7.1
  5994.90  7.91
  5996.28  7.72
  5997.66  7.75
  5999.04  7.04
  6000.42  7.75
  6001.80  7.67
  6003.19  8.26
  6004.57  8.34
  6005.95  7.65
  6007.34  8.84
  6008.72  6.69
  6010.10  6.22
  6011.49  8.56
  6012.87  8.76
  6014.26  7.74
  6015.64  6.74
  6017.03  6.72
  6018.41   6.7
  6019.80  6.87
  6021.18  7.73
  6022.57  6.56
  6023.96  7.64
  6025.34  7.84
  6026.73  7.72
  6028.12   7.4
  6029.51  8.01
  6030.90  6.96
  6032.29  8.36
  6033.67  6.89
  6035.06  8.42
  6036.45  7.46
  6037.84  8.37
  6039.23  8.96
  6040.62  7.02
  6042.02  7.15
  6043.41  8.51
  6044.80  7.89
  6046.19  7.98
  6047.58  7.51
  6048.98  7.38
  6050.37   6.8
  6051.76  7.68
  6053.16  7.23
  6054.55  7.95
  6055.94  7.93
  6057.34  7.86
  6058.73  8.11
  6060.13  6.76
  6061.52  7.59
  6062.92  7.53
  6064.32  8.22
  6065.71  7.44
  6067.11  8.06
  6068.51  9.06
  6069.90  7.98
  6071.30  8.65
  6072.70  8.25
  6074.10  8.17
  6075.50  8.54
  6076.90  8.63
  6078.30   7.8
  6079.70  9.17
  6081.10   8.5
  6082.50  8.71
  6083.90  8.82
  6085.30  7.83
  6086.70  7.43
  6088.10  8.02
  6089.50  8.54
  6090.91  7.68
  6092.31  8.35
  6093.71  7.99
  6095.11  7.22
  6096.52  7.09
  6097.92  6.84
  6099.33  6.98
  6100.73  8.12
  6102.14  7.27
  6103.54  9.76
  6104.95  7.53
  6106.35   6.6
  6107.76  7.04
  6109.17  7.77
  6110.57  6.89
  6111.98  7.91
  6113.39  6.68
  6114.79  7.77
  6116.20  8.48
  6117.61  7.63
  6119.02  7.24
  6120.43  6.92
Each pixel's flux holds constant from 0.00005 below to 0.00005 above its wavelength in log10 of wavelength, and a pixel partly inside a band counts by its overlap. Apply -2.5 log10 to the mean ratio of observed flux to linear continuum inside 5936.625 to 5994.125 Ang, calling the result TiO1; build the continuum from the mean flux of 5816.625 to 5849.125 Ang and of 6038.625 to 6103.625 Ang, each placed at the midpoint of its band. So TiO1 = 0.04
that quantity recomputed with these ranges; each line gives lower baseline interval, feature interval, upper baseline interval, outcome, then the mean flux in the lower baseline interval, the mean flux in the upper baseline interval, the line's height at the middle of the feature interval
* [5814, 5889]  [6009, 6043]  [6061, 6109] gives 0.06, 7.93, 7.98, 7.97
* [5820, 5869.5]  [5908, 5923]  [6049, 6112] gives 0.11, 8.24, 7.87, 8.13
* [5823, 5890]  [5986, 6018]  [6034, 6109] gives 0.03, 7.9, 7.89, 7.89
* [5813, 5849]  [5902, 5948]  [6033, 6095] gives 0.08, 8.22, 7.97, 8.12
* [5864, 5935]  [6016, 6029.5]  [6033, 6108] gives 0.06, 7.21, 7.88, 7.69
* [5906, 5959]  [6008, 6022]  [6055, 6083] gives 0.09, 7.6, 8.14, 7.93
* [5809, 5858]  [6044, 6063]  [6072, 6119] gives 0.05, 8.23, 7.87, 7.93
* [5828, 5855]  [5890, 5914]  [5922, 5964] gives 0.19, 8.35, 7.77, 8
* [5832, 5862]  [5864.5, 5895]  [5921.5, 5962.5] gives 0.15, 8.31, 7.78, 8.13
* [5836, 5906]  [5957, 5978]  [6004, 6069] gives -0.04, 7.48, 7.65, 7.58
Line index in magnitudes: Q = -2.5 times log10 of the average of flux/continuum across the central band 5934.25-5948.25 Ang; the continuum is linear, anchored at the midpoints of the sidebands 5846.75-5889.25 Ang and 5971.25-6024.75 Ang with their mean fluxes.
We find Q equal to 0.01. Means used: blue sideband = 7.69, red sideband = 7.66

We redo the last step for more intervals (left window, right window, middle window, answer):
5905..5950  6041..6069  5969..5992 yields -0.033 mag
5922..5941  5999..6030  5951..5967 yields 0.007 mag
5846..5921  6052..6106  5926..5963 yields -0.037 mag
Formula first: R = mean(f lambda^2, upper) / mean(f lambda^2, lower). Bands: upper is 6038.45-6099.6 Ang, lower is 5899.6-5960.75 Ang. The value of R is 1.10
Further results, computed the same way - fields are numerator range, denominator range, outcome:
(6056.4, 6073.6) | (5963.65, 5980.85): 1.05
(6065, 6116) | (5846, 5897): 1.14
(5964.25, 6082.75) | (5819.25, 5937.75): 1.07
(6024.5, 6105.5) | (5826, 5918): 1.11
